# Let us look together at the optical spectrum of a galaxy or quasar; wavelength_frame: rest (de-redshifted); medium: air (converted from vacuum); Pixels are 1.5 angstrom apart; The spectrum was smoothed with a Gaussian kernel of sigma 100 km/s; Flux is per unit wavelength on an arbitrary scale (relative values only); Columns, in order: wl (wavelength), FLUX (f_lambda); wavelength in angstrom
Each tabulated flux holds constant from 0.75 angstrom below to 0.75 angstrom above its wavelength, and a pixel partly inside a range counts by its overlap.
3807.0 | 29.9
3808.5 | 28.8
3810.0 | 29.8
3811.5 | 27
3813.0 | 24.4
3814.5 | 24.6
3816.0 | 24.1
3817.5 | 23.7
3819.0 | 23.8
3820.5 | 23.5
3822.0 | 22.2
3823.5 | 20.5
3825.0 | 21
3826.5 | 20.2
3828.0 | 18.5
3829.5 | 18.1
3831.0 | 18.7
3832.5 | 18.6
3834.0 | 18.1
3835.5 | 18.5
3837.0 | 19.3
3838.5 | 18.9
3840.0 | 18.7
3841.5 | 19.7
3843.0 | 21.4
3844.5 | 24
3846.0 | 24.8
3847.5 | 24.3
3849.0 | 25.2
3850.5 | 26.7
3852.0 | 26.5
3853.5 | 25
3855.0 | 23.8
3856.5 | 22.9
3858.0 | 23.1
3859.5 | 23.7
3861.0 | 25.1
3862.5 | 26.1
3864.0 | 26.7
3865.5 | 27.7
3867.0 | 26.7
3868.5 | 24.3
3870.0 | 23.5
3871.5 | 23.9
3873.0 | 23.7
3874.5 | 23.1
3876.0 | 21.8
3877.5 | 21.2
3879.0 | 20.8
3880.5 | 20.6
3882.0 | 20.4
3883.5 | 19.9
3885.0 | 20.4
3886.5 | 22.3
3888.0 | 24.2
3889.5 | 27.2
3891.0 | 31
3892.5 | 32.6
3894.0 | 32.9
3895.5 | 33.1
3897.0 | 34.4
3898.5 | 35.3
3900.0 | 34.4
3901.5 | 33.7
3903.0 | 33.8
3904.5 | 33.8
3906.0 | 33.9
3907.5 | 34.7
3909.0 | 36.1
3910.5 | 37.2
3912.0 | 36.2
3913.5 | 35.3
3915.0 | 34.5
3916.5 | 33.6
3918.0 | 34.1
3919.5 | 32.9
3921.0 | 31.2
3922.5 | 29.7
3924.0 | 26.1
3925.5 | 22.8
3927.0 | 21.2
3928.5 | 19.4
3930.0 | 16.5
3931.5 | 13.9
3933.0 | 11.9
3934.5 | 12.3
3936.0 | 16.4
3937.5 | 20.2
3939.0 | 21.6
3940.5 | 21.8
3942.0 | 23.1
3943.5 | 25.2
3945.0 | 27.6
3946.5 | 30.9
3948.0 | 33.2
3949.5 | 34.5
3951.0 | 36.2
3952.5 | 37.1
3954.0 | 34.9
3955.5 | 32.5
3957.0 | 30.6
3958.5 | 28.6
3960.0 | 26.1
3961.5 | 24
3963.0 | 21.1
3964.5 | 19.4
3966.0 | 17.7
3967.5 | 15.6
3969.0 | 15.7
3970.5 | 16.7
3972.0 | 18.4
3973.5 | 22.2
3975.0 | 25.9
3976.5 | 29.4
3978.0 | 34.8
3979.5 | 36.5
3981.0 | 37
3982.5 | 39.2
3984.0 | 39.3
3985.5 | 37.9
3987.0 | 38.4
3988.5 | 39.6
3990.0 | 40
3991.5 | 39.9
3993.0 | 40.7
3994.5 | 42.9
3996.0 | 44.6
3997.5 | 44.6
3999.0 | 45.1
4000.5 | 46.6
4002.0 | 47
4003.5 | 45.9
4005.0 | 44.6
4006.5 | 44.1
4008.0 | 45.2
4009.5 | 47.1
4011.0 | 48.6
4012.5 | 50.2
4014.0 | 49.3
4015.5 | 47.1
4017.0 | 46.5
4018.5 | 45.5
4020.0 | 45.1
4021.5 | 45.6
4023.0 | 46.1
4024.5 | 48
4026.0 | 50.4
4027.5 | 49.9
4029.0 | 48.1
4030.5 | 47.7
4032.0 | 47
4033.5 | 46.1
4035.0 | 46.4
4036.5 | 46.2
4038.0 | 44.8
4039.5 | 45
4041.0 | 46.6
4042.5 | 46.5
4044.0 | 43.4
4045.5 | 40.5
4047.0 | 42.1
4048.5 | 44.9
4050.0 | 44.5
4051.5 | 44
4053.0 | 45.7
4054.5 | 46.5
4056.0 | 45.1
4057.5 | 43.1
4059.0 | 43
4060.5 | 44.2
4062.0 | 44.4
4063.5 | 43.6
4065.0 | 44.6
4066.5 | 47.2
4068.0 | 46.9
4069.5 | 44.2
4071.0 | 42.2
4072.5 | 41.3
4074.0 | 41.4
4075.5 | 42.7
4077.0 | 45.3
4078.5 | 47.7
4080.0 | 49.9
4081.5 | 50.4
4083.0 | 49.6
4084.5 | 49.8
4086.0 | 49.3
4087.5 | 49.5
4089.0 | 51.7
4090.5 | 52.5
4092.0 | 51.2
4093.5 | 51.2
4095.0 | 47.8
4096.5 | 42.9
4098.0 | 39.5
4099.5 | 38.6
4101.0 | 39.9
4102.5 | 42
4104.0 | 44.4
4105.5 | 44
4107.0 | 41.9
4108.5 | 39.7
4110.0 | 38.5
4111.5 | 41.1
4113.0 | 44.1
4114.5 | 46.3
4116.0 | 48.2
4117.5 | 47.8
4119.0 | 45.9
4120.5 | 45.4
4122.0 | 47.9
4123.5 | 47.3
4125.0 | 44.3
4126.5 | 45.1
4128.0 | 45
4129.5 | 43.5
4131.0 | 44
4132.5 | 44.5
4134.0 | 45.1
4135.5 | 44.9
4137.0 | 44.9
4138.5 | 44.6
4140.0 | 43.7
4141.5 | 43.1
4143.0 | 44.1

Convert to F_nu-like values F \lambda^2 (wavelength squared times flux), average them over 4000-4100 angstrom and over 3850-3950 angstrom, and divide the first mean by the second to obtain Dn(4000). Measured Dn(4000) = 1.9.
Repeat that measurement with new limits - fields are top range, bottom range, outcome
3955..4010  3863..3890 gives 1.55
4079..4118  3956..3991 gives 1.71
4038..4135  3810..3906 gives 2.06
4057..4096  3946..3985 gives 1.74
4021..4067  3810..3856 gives 2.28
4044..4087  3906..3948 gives 1.83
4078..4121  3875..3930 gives 1.74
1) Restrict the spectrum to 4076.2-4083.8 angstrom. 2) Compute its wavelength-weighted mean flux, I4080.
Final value 48.5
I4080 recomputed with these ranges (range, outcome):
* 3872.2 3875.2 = 23.4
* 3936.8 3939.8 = 20.9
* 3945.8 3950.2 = 32.9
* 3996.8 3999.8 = 44.9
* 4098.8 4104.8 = 41.3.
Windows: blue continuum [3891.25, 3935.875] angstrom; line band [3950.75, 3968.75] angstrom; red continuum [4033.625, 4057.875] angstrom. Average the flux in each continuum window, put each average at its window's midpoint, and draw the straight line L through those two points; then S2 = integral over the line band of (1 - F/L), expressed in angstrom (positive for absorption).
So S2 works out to 4.26 angstrom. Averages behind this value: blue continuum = 29.4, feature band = 26.4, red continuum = 44.8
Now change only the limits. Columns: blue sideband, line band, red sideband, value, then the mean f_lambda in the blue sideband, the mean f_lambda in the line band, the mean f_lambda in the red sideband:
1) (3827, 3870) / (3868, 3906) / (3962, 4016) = -0.62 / 22.7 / 27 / 36.5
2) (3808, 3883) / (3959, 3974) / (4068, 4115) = 6.22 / 22.9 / 19.8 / 45.2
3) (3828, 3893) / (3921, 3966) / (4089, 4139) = 8.09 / 23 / 24.8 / 44.8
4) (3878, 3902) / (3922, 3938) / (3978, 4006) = 6.78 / 27.6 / 18.9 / 41.5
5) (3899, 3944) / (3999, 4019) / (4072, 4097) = -4.31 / 27.3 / 46.7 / 48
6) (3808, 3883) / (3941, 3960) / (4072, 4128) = 0.84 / 22.9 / 30.9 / 45.6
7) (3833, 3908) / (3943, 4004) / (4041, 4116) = 4.47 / 25.5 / 32.7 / 45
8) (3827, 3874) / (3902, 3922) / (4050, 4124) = -4.00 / 22.8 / 34.3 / 45.3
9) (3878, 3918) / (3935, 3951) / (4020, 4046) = 4.53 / 30.5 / 25.7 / 46.4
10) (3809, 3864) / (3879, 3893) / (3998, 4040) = 2.56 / 22.7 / 24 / 46.8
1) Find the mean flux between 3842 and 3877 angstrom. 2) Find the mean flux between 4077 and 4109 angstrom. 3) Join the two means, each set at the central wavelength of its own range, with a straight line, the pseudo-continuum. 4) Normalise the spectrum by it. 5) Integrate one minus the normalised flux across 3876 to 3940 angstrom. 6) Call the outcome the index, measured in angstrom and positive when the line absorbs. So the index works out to 3.7 angstrom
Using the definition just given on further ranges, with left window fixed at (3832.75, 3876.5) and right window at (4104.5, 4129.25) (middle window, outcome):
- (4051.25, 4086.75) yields -4.3 angstrom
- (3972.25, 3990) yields -0.4 angstrom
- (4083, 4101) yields -2.1 angstrom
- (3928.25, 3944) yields 6.2 angstrom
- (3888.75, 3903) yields -3.3 angstrom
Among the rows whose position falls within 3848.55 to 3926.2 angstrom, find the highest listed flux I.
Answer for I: 37.2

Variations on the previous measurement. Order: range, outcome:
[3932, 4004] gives 47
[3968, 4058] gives 50.4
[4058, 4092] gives 52.5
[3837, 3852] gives 26.7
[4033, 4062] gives 46.6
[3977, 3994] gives 40.7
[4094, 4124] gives 48.2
